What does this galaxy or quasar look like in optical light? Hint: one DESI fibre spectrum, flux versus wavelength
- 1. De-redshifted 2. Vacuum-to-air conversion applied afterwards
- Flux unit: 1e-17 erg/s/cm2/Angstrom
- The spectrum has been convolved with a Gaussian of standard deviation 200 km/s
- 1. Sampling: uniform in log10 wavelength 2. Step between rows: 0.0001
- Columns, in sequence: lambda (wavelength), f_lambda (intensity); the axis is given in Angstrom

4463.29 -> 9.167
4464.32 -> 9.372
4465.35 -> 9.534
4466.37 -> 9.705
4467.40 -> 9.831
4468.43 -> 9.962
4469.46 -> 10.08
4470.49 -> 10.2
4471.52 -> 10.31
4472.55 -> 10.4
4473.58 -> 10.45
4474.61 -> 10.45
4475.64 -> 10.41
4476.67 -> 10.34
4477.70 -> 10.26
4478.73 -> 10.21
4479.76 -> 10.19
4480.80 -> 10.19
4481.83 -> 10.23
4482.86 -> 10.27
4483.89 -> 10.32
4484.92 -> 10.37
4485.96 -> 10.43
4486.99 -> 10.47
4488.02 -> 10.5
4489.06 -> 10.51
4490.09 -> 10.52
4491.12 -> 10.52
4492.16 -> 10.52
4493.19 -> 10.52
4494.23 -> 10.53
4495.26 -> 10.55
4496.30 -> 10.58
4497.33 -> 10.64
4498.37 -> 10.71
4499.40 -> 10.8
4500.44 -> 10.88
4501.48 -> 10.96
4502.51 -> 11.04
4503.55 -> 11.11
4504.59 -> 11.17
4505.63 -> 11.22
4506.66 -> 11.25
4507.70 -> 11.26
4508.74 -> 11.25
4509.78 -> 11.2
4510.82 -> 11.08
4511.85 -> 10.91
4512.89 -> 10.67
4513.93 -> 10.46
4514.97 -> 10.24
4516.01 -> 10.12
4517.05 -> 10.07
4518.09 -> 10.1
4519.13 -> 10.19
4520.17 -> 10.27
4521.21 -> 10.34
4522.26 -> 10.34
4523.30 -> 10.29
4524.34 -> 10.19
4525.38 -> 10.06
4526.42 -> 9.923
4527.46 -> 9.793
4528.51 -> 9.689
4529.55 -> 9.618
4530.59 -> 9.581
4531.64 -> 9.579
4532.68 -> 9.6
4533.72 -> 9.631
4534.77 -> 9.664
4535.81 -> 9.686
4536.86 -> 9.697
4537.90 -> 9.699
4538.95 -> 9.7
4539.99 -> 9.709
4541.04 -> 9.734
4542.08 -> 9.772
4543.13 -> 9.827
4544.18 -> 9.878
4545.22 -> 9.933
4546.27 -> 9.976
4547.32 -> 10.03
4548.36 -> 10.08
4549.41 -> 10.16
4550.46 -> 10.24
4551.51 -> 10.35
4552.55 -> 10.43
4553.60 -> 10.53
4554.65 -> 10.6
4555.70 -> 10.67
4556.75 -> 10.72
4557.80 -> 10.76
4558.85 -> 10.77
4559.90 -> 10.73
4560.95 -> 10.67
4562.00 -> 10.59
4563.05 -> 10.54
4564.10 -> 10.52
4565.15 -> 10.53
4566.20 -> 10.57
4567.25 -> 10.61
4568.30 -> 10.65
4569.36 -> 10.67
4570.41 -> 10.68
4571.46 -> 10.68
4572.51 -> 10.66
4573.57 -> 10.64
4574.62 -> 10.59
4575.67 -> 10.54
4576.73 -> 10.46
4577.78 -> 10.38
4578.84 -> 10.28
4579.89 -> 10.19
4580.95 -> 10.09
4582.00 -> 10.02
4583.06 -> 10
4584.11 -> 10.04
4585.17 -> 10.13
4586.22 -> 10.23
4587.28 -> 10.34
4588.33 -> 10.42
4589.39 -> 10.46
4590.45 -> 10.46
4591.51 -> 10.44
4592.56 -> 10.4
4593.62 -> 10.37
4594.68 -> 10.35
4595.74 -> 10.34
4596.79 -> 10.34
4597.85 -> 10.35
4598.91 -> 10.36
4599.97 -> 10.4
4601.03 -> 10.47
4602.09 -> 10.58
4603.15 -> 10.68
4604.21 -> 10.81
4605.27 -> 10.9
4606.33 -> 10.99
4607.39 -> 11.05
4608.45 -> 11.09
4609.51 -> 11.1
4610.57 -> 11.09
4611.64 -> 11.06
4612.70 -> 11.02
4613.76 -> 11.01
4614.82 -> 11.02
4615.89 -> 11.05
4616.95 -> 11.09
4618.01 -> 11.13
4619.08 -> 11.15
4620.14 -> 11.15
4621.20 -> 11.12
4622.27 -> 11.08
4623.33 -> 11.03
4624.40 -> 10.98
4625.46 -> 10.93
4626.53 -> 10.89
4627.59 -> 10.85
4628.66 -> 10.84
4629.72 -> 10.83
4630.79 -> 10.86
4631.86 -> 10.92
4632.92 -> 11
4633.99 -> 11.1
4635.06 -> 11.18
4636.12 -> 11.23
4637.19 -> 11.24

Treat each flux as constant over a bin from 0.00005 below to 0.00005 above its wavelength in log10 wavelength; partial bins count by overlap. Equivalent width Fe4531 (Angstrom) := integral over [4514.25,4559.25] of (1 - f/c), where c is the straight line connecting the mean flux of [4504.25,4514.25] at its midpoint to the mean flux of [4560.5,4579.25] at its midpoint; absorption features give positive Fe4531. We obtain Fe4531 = 3.3 Angstrom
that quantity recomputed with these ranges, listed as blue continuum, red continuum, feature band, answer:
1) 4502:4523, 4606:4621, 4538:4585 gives 2.4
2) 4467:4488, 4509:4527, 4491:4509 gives -0.9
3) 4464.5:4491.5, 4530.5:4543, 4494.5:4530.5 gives -2.3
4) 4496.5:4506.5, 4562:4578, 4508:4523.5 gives 0.5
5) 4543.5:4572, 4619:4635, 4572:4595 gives 0.7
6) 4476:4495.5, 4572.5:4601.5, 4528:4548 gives 1.2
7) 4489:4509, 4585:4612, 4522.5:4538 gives 1.4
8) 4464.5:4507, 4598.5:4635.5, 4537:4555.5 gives 1.1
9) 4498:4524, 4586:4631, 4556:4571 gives 0.1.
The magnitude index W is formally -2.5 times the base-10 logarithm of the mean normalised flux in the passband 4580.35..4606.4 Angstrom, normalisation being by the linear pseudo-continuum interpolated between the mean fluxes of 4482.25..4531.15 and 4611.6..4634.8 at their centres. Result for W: 0.05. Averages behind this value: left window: 10.5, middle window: 10.4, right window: 11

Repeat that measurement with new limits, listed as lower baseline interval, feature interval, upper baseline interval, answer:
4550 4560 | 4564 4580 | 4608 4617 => 0.017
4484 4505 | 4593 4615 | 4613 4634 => 0.022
